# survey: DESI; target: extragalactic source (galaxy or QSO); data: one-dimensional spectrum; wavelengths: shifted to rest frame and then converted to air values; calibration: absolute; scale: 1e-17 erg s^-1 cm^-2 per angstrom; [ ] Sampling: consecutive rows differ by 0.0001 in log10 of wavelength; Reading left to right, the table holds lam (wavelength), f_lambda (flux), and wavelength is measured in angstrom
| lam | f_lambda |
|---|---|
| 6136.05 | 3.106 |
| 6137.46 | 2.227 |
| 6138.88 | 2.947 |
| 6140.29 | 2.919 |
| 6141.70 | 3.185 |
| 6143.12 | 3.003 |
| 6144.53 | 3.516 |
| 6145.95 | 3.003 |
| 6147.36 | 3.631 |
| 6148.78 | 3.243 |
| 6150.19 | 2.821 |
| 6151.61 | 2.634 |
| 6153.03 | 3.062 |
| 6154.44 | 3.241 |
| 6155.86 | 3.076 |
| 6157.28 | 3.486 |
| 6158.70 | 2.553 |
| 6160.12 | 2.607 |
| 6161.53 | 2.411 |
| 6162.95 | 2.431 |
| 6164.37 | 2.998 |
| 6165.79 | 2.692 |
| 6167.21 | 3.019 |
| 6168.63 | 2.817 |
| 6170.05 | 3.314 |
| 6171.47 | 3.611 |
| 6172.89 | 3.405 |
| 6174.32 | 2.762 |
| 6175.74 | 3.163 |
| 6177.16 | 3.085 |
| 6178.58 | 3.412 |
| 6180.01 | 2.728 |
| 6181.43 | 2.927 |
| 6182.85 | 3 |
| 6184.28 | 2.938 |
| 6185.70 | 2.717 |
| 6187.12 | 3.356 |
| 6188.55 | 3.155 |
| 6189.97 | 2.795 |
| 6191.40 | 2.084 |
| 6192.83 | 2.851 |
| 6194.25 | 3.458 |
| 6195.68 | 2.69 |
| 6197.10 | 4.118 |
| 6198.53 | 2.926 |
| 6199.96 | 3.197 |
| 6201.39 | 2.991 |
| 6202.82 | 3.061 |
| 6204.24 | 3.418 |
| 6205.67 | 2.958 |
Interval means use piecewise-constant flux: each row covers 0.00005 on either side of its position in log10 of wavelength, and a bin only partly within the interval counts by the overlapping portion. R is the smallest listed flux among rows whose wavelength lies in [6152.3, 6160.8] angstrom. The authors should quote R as 2.553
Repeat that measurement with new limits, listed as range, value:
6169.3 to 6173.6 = 3.314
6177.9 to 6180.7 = 2.728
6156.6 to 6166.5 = 2.411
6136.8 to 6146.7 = 2.227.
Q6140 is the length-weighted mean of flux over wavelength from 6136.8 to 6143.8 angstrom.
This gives 2.86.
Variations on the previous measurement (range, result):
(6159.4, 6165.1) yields 2.61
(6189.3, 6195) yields 2.79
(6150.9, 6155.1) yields 2.98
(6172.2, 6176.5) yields 3.11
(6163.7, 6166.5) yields 2.84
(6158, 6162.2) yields 2.53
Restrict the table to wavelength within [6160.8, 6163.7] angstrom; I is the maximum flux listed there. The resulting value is 2.431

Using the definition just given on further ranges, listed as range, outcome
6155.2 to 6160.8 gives 3.486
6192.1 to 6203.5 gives 4.118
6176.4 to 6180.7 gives 3.412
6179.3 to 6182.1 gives 2.927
